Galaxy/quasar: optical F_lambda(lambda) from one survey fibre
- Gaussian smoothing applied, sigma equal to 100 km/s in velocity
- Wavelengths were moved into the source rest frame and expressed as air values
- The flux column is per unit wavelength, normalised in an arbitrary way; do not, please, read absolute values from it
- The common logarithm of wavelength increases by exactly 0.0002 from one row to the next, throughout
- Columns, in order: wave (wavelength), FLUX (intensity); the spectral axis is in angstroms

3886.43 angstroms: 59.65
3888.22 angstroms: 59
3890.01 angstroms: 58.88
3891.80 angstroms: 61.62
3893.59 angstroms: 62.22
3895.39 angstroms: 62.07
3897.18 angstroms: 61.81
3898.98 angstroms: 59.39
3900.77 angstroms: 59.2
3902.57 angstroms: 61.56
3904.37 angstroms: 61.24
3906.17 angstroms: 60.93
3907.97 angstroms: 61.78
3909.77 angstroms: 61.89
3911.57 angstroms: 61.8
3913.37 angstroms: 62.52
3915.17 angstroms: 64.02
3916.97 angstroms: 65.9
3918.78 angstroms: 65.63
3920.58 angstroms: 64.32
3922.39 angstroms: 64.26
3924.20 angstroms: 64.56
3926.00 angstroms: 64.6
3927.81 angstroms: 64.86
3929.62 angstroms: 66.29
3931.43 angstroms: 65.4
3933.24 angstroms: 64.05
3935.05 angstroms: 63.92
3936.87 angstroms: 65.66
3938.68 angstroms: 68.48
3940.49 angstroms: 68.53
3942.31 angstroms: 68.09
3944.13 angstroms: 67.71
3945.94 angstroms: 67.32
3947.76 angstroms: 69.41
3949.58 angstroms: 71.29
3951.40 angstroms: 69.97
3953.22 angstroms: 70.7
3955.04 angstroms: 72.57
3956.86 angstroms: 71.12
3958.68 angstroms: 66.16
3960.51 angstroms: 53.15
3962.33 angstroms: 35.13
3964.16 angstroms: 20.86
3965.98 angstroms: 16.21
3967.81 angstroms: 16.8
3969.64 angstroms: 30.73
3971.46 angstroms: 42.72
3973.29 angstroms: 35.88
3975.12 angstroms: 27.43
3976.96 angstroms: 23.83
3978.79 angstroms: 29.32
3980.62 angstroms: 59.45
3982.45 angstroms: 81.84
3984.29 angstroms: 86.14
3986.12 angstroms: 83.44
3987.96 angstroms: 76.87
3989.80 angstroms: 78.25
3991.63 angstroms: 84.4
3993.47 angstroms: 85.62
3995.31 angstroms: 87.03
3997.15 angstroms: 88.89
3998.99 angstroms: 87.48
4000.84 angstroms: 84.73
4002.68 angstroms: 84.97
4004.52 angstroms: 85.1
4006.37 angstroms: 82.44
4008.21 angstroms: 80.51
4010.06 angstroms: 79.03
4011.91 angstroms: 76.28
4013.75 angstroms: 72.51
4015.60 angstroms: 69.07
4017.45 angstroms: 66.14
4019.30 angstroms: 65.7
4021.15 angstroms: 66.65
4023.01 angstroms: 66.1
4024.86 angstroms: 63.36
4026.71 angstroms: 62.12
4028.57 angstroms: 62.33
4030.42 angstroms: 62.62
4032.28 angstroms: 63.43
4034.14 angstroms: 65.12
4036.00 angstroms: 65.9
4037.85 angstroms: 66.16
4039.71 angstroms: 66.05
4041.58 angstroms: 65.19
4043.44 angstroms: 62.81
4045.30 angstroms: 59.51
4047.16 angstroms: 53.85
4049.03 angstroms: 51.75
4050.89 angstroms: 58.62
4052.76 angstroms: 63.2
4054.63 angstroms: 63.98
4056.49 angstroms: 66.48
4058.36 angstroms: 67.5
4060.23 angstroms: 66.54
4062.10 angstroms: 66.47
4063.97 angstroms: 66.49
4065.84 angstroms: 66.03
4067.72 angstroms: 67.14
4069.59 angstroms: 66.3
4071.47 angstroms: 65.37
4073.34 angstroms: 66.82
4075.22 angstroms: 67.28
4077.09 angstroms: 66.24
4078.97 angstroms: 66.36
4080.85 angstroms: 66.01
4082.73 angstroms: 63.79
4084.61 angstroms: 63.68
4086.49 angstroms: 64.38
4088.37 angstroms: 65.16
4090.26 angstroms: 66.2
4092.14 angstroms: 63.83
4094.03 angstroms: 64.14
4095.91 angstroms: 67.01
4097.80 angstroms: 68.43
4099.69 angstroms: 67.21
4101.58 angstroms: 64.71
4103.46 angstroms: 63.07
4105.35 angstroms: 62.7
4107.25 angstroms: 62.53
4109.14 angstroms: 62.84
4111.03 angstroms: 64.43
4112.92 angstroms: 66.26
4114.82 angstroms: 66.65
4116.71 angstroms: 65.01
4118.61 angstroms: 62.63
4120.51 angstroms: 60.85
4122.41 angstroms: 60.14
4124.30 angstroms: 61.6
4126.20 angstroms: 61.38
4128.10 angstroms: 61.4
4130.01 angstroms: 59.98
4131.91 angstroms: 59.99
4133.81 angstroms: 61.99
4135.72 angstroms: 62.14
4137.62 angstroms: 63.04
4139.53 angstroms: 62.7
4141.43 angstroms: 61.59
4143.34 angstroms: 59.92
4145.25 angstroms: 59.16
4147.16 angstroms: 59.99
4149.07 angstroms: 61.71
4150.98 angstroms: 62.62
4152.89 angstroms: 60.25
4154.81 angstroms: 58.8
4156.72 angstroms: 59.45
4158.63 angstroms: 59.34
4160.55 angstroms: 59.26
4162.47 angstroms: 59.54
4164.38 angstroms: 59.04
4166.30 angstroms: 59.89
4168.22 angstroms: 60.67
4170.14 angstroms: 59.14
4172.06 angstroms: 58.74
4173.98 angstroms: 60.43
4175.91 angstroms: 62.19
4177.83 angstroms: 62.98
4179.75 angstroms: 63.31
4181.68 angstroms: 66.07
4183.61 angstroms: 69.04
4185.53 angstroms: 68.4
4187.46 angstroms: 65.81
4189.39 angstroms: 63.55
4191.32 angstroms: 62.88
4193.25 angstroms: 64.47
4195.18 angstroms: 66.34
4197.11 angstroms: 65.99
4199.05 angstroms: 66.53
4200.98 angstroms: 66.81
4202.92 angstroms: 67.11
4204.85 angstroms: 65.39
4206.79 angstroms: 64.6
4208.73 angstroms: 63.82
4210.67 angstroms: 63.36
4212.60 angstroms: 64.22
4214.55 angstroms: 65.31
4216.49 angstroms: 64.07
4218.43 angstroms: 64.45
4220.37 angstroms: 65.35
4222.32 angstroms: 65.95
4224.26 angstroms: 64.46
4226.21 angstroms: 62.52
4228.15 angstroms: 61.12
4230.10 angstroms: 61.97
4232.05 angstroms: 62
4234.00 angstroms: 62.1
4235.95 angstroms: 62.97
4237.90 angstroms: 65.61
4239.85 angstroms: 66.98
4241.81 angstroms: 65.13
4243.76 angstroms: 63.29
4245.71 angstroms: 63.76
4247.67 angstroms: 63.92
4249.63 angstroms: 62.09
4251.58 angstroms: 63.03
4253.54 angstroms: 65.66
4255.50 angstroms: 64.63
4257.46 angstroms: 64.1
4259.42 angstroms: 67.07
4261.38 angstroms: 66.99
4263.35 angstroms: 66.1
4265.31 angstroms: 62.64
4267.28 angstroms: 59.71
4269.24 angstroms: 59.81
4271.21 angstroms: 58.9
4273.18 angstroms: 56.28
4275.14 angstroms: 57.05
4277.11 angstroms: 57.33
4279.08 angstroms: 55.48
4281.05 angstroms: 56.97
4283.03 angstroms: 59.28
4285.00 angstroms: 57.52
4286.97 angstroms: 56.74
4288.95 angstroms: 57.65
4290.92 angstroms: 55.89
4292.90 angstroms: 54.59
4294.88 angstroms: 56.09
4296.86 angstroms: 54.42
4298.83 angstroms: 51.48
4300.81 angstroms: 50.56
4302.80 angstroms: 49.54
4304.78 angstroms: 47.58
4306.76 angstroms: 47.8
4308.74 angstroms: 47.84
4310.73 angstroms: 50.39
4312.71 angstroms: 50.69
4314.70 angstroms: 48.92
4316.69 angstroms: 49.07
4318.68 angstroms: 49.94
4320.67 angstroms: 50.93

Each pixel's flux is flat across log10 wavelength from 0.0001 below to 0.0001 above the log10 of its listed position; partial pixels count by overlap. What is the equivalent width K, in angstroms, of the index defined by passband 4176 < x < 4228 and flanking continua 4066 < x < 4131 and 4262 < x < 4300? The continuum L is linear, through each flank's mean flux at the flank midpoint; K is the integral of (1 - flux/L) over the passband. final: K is -3.8 angstroms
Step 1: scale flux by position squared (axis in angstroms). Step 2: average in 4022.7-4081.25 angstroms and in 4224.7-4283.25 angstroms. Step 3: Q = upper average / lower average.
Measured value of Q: 1.07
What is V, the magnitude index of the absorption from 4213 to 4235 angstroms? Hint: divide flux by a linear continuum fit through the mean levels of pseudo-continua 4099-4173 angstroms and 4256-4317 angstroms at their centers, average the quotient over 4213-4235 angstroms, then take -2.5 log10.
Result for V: -0.093 mag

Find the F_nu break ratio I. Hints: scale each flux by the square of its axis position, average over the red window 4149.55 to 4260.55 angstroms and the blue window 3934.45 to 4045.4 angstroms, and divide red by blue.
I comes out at 1.1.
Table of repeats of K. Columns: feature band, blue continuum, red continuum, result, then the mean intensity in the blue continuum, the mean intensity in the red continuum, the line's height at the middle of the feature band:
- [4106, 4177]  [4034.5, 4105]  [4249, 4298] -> 1.83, 64.6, 59.8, 62.9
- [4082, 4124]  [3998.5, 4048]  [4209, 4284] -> 1.79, 69.7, 62.7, 67.2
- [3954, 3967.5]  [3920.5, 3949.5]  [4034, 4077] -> 3.93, 66.3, 64.1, 65.8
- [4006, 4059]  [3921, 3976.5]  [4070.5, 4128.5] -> -4.44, 56.2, 64.5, 60.8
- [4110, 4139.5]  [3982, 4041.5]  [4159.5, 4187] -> 1.51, 74.6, 62.1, 65.9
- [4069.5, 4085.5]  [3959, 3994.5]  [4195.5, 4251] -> -2.56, 51.4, 64.3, 56.7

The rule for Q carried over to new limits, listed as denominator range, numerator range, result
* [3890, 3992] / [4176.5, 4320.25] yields 1.18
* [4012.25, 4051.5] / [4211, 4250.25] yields 1.10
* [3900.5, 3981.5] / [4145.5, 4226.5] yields 1.26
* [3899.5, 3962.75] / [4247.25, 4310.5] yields 1.06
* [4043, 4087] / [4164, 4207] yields 1.06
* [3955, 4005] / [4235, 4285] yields 1.18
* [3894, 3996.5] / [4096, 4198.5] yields 1.14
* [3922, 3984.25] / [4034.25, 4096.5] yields 1.22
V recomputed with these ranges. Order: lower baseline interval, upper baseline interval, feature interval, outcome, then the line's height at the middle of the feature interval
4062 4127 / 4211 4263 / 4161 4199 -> 0.023 mag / 64.4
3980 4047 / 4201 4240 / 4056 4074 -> 0.071 mag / 71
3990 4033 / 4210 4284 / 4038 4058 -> 0.189 mag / 73.2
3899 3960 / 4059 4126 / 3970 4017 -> -0.083 mag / 65.3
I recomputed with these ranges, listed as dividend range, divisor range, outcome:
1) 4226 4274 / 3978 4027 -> 0.94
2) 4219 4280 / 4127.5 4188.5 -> 1.06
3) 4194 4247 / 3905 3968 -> 1.21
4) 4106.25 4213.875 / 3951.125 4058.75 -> 1.06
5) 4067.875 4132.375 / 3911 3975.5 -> 1.20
